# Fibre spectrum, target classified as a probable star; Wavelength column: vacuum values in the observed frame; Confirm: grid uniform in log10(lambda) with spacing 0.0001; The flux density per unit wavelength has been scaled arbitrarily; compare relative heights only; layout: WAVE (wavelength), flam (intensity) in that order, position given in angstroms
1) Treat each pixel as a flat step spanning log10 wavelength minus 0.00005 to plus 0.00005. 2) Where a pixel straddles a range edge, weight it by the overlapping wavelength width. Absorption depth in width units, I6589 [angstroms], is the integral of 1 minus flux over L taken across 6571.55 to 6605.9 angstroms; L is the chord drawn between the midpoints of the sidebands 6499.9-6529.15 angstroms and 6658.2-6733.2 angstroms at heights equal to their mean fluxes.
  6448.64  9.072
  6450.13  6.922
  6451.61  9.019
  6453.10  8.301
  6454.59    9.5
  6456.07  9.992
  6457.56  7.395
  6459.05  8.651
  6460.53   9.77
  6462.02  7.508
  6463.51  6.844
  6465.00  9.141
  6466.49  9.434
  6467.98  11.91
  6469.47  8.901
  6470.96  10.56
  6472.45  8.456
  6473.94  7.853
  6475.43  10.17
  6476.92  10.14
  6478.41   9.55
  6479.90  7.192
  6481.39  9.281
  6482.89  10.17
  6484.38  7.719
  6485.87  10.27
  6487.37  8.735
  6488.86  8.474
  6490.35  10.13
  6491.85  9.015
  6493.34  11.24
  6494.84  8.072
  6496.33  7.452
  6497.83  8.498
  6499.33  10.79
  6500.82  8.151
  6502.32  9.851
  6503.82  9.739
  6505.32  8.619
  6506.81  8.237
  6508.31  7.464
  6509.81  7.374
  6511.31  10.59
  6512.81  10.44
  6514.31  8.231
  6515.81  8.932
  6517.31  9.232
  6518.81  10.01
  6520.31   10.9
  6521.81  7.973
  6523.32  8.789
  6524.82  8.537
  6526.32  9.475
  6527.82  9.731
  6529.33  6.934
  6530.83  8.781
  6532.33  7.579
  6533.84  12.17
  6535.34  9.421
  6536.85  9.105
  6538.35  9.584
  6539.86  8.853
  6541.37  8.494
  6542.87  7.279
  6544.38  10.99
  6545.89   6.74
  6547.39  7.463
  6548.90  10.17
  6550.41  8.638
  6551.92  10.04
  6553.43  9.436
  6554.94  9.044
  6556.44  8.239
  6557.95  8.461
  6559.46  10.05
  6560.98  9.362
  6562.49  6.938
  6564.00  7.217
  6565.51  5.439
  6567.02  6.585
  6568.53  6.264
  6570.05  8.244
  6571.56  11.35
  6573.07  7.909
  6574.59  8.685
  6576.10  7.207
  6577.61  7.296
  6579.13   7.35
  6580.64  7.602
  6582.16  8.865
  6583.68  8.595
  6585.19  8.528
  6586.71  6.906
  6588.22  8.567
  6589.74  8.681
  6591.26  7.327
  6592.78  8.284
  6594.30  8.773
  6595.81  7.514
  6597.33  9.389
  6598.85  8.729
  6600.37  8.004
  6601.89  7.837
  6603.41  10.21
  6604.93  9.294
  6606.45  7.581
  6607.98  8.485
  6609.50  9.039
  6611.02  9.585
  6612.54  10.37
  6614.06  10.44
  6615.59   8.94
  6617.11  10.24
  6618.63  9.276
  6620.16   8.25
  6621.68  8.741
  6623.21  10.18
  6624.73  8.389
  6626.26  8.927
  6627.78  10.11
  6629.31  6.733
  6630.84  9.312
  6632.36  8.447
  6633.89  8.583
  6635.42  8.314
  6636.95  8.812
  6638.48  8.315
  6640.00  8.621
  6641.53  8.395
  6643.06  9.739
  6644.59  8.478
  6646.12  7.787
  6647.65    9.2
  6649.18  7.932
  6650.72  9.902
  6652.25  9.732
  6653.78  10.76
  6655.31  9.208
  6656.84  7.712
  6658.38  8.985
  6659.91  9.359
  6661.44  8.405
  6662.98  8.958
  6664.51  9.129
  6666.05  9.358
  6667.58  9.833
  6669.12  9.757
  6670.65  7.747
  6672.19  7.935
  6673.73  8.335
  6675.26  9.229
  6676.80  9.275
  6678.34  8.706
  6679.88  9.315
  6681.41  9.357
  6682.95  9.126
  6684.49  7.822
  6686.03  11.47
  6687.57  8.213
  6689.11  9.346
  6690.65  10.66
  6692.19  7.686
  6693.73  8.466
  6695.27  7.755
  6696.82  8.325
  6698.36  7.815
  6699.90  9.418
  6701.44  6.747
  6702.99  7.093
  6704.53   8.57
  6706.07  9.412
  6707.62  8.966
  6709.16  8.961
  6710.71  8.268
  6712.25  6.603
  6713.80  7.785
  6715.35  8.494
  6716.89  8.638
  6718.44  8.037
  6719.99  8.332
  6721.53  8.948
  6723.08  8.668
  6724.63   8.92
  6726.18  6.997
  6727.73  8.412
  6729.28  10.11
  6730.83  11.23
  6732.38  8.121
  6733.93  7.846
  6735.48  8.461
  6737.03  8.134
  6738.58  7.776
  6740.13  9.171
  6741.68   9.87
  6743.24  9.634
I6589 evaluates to 2.3 angstroms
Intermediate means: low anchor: 9.04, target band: 8.32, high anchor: 8.71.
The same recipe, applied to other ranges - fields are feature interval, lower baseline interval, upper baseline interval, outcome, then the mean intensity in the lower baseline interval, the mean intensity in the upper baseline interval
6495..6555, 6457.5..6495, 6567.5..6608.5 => -1.54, 9.15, 8.26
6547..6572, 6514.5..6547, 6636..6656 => 1.69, 8.99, 8.99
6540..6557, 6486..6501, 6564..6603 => -0.69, 9.14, 8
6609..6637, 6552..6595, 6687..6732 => -2.77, 8.14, 8.51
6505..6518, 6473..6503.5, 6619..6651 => 0.40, 9.14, 8.71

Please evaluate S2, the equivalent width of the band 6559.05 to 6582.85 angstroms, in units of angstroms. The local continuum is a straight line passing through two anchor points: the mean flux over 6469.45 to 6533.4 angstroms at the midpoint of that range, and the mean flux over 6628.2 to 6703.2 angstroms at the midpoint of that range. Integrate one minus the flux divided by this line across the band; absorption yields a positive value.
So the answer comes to 2.9 angstroms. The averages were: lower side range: 9.05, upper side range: 8.79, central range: 7.86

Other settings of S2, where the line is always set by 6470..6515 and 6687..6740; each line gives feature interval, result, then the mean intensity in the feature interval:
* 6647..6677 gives -1.5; 9.03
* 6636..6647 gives 0.1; 8.6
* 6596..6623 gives -1.0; 9.07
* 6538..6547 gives 0.4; 8.57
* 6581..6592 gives 0.8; 8.19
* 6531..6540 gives -0.5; 9.45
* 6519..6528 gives -0.3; 9.25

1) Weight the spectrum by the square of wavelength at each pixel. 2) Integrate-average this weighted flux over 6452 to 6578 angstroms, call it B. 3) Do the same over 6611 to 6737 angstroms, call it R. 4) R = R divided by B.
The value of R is 1.0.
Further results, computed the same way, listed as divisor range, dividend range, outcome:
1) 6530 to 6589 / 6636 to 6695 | 1.10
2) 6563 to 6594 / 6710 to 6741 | 1.13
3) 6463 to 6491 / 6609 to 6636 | 1.03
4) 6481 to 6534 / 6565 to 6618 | 0.95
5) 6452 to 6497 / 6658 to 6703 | 1.04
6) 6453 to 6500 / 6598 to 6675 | 1.03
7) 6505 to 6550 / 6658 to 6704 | 1.03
